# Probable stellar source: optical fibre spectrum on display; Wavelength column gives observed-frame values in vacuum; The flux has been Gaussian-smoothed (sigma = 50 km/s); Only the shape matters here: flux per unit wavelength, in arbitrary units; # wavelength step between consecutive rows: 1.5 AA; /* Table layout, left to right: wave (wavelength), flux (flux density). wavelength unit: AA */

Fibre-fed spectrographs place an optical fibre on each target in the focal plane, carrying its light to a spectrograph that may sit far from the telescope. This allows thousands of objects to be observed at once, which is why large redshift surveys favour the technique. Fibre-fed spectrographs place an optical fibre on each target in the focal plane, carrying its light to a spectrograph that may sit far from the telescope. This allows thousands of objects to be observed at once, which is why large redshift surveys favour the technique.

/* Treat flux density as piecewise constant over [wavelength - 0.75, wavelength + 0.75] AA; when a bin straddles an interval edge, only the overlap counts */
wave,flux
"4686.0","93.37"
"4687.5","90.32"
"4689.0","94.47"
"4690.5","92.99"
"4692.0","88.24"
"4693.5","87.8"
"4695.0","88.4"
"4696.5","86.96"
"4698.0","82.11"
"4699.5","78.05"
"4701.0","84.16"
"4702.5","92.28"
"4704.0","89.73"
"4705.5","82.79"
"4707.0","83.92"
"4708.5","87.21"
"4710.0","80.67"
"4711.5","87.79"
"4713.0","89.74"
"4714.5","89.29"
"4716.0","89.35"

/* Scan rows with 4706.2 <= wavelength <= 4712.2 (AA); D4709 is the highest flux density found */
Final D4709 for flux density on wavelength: 87.79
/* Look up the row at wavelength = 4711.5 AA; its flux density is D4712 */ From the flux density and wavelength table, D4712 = 87.79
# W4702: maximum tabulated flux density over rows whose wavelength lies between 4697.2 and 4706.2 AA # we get 92.28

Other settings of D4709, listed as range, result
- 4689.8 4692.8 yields 92.99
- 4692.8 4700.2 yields 88.4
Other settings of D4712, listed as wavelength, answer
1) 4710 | 80.67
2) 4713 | 89.74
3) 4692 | 88.24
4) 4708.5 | 87.21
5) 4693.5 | 87.8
